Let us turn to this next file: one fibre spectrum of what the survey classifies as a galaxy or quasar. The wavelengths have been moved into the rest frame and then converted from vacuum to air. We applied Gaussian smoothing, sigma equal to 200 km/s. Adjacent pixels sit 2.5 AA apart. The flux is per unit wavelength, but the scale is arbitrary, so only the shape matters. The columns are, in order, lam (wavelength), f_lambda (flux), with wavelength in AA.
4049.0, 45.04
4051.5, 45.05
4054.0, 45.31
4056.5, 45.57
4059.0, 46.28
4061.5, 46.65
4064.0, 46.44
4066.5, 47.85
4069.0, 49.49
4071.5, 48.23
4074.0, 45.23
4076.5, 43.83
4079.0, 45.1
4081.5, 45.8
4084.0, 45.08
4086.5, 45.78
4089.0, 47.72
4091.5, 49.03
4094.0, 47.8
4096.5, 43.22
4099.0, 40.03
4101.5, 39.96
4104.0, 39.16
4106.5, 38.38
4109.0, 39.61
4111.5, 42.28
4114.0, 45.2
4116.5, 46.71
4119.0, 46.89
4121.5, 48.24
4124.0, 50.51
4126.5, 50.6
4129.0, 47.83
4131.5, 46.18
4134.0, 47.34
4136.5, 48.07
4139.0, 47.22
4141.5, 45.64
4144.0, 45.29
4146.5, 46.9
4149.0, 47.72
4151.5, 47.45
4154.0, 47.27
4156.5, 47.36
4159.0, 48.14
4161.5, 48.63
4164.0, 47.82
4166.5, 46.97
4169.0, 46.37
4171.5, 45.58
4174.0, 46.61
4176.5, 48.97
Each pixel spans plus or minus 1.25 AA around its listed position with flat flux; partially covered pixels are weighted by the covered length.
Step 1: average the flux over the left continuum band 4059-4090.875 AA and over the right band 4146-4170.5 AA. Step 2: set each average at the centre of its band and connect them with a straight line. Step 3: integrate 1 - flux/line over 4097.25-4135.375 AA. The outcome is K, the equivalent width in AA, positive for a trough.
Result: 1.9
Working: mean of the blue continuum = 46.5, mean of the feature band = 44.6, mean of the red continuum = 47.5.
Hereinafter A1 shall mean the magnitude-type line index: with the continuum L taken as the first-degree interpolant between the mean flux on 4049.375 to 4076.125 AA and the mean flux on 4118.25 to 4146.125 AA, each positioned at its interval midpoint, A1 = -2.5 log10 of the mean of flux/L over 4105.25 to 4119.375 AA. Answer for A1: 0.10 mag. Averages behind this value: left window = 46.5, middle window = 42.9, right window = 47.6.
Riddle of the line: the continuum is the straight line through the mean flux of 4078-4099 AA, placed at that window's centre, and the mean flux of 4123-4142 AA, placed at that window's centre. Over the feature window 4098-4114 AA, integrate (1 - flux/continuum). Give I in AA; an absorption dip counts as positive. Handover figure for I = 2.19 AA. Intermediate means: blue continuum 45.8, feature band 40.3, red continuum 48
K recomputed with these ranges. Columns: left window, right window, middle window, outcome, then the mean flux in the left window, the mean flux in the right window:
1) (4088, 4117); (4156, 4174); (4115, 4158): -2.0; 43.1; 47.2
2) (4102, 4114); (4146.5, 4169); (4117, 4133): -2.0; 40.4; 47.6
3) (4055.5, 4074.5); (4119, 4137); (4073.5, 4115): 3.4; 47.1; 48.3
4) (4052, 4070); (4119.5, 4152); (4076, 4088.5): 0.4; 46.7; 47.6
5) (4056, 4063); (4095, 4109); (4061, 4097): -2.6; 46.2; 40.2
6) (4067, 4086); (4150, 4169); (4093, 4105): 1.2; 46.2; 47.6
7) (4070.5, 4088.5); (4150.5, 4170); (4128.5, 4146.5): 0.1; 45.6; 47.5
